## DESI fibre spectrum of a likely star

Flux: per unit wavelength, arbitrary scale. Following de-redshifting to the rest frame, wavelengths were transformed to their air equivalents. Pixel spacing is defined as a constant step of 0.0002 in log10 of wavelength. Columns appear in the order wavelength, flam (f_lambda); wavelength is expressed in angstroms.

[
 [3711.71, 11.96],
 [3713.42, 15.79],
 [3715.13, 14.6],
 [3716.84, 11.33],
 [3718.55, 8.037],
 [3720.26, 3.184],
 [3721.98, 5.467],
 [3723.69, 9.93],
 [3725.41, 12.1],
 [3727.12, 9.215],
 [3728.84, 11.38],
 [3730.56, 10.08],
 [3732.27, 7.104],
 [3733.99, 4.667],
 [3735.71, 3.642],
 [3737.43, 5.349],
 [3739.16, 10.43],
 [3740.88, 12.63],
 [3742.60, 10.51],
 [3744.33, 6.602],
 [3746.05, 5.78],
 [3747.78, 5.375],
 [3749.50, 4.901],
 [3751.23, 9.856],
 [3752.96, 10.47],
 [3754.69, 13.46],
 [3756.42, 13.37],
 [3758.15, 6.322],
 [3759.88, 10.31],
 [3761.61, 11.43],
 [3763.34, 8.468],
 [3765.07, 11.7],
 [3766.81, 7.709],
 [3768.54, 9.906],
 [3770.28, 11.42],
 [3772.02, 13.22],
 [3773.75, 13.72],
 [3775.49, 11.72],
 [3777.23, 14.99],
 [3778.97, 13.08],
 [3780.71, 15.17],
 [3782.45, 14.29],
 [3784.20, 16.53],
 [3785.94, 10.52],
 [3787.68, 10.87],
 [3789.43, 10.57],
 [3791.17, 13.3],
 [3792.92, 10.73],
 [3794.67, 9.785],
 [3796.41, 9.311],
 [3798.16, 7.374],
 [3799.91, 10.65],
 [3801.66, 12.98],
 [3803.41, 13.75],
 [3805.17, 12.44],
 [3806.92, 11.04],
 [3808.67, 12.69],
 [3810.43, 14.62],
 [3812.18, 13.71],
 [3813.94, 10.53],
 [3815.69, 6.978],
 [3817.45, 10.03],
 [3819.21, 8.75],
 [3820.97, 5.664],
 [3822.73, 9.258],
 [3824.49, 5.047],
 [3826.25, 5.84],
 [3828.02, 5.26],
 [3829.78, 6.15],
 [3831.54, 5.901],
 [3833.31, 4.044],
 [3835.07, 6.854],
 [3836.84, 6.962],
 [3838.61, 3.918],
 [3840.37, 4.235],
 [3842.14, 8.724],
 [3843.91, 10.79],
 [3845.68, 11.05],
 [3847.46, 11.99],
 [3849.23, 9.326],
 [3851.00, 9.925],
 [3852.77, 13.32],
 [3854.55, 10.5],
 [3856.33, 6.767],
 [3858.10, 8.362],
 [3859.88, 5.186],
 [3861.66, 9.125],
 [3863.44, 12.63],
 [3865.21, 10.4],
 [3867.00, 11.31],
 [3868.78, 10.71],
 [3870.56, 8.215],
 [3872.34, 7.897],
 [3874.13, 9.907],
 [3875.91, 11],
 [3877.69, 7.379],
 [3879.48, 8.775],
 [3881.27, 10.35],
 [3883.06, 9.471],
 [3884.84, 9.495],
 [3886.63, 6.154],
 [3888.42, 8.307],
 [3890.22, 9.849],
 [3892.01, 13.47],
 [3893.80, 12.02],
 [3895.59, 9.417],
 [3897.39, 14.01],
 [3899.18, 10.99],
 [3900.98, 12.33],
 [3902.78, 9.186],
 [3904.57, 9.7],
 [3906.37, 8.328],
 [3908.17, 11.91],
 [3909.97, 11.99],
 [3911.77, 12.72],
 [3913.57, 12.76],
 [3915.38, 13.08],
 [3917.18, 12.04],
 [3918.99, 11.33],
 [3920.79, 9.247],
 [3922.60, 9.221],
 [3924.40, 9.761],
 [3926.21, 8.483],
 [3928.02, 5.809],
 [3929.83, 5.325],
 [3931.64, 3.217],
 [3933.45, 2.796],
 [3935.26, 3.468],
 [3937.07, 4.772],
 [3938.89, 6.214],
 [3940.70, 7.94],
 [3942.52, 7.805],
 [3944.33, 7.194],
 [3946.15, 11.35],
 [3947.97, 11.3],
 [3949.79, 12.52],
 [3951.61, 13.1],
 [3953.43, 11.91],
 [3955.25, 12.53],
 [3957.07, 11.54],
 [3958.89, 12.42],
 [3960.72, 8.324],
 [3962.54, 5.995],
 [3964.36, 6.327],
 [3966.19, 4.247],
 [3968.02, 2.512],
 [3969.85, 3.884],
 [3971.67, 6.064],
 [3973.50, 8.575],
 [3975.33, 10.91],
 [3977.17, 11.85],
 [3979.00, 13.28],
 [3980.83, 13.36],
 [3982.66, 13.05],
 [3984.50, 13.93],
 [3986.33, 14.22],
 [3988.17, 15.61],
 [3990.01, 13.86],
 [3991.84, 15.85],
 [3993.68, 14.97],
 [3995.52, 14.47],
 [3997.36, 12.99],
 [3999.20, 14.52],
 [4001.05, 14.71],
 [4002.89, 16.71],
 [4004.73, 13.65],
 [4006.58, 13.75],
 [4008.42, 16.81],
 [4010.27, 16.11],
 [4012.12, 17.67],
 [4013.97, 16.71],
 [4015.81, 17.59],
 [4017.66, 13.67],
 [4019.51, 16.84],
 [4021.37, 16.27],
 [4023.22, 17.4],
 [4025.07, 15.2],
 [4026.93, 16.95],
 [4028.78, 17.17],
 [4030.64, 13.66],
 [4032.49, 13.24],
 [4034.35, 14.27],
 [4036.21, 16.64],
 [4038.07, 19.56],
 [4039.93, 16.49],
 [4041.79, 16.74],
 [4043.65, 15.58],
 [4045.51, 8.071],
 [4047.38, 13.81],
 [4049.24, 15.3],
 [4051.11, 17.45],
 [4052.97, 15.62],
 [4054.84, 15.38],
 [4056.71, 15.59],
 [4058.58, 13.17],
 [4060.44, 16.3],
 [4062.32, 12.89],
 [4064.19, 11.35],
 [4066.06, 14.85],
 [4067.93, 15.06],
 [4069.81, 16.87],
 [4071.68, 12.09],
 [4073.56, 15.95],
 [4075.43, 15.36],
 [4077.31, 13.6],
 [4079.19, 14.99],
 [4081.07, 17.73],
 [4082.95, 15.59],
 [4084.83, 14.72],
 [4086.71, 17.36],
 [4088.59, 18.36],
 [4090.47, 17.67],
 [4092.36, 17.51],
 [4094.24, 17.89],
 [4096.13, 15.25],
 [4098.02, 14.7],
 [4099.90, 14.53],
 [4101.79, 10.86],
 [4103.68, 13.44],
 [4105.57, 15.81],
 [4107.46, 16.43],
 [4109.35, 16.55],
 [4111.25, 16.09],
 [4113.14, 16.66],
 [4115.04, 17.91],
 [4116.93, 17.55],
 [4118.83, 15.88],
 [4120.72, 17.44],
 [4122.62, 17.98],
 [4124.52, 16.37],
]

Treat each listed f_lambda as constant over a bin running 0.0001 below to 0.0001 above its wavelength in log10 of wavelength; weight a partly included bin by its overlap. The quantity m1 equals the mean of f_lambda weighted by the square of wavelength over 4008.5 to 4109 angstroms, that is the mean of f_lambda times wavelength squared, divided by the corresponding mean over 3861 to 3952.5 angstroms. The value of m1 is 1.76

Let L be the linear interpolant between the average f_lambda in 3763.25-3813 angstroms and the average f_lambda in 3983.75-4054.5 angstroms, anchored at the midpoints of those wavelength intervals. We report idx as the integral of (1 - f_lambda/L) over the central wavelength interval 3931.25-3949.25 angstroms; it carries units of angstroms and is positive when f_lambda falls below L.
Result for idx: 9.38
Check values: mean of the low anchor 12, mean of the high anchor 15.4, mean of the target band 6.83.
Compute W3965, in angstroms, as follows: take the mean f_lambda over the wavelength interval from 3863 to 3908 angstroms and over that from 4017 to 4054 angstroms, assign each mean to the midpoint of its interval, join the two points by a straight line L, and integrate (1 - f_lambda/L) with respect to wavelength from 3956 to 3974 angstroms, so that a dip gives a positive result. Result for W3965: 8.2 angstroms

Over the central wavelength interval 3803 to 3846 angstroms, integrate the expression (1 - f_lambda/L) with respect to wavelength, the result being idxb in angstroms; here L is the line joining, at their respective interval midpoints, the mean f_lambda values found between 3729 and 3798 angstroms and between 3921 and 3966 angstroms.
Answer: 5.0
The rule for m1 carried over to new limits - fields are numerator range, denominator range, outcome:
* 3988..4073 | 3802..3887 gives 1.85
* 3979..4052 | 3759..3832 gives 1.60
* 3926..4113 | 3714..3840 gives 1.56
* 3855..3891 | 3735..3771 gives 1.07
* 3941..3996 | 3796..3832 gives 1.23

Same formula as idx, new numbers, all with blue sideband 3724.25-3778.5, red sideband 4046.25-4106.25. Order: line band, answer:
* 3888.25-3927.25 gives 4.3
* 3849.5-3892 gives 8.2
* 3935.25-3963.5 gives 7.8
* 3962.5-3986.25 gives 7.8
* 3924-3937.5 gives 7.8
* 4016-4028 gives -1.6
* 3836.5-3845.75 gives 3.2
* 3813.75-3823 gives 2.1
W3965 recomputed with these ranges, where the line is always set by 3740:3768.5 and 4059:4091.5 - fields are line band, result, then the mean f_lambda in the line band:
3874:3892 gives 3.8 angstroms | 9.25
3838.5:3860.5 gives 4.2 angstroms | 8.99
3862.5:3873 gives 1.1 angstroms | 10.2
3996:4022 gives -2.7 angstroms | 15.5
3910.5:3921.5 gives 0.4 angstroms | 11.9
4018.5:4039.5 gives -2.4 angstroms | 16.1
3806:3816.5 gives -1.3 angstroms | 11.6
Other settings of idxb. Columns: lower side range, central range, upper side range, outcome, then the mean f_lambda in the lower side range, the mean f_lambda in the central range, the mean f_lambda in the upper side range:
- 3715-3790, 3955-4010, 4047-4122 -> 8.55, 9.99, 11.8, 15.6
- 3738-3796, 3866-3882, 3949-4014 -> 2.77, 10.8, 9.5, 12.1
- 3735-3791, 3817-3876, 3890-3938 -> 9.49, 10.5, 8.34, 9.51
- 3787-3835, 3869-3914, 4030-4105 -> 4.25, 9.47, 10.2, 15.1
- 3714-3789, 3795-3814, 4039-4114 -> -1.44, 10.1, 11.7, 15.2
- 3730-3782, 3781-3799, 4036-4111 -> -1.84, 9.82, 11.5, 15.3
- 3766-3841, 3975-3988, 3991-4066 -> 0.91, 10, 13.2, 15.3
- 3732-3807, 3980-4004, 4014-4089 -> -0.26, 10.4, 14.5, 15.4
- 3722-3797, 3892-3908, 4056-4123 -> 1.99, 10.2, 11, 15.6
